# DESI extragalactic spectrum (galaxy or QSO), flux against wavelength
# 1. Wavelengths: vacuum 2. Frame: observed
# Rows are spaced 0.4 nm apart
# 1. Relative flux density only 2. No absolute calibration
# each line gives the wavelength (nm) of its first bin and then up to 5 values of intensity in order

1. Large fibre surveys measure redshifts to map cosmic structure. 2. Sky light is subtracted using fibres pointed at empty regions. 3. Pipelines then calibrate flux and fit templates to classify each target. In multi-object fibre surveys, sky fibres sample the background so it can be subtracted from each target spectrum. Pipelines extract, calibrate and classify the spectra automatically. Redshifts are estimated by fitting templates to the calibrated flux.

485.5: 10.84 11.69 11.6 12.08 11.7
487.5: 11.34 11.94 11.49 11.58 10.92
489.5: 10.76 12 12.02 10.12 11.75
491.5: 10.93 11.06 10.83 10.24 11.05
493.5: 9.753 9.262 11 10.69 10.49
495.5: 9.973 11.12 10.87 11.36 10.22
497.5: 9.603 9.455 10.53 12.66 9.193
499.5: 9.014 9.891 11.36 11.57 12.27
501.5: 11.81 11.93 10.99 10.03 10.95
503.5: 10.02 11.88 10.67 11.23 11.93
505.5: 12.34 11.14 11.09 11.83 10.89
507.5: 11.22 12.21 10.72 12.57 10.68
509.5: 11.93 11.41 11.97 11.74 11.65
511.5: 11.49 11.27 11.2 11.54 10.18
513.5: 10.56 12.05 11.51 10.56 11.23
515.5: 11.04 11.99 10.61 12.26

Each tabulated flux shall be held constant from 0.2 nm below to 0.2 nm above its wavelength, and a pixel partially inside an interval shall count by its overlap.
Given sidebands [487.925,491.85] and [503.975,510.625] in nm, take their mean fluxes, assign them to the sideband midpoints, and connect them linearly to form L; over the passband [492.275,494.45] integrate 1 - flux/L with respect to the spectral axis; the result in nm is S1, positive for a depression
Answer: 0.20 nm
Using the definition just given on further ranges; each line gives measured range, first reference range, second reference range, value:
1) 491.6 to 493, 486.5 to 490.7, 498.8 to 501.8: 0.07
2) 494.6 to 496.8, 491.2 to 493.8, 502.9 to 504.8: 0.00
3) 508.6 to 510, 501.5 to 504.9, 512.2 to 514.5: -0.06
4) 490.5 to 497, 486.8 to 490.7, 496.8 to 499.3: 0.12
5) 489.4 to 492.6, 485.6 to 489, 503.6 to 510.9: 0.12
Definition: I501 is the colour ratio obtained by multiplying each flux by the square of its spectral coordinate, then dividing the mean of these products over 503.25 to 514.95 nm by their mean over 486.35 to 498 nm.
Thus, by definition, 1.1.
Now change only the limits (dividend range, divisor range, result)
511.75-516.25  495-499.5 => 1.14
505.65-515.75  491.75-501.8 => 1.13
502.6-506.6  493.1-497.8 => 1.11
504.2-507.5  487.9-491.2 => 1.07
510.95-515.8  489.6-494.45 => 1.13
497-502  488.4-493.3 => 1.00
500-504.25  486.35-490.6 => 1.03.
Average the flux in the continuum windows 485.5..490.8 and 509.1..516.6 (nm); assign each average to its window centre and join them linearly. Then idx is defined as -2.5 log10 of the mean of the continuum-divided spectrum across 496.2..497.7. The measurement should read 0.09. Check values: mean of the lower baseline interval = 11.5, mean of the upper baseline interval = 11.3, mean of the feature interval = 10.5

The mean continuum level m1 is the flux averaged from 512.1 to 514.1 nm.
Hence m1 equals 11.1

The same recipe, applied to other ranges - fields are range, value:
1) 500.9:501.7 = 12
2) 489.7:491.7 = 11.4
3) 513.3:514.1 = 11.3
